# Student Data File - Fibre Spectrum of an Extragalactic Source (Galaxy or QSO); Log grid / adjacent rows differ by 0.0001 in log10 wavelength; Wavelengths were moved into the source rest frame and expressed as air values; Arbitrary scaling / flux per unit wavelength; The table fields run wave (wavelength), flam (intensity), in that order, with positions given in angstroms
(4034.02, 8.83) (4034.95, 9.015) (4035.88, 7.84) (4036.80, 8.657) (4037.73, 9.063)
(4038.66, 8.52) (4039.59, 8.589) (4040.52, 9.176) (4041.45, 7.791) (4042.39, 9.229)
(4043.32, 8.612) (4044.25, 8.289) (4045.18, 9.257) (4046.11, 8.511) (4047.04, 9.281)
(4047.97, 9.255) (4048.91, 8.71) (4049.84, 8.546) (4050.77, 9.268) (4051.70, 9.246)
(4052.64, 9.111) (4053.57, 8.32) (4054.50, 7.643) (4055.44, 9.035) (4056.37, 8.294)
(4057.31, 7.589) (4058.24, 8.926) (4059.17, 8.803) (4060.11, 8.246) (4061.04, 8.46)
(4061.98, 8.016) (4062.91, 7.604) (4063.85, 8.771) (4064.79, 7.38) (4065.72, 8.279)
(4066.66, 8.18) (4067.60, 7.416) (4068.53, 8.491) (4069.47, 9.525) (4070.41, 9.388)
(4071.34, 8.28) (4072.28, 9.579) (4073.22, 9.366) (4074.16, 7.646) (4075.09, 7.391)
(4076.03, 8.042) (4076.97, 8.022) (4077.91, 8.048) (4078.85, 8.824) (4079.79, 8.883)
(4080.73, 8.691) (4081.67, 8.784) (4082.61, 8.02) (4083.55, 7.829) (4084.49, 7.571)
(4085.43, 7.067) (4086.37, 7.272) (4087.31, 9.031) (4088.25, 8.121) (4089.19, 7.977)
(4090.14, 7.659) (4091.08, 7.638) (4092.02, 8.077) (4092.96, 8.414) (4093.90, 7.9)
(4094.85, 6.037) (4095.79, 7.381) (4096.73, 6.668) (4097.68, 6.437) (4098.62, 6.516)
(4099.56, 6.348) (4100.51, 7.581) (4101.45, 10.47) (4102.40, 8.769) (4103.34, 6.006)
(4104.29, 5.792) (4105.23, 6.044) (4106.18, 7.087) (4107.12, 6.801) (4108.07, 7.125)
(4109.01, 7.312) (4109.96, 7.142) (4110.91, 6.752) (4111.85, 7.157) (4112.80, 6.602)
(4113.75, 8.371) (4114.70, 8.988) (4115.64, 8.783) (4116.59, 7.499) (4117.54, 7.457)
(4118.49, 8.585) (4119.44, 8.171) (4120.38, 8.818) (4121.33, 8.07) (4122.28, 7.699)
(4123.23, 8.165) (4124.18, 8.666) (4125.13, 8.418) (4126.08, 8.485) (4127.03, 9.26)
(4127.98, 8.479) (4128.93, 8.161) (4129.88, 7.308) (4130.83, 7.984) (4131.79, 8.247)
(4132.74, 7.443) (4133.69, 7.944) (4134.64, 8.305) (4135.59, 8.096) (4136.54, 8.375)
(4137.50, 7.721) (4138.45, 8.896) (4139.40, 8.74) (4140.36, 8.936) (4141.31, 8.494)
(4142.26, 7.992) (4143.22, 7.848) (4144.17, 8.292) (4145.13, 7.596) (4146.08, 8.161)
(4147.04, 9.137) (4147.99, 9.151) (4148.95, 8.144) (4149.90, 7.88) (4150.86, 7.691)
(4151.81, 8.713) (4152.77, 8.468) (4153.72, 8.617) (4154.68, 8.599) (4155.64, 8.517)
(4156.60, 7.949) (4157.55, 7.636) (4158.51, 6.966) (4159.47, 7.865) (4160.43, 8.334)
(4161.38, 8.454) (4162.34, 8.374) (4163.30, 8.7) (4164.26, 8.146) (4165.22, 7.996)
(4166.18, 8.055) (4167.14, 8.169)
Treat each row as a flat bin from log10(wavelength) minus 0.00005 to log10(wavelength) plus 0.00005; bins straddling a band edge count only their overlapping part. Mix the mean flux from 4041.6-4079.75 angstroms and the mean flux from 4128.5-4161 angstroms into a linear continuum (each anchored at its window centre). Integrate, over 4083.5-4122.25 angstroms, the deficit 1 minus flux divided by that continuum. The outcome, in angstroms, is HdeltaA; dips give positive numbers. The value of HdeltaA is 3.74 angstroms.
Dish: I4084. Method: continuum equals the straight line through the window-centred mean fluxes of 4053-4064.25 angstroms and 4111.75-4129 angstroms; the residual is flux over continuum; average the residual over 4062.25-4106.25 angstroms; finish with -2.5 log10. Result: 0.05 mag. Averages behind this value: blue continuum 8.32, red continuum 8.22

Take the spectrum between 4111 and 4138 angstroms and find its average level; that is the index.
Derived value 8.1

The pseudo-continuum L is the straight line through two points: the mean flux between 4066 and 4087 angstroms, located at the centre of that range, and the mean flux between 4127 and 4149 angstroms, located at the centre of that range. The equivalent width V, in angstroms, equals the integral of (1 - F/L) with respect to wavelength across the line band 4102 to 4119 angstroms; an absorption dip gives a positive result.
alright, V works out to 1.9 angstroms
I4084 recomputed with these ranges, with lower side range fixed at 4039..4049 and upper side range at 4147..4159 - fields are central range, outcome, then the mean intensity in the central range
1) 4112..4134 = 0.03 mag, 8.14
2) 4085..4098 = 0.13 mag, 7.56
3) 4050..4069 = 0.04 mag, 8.36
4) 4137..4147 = 0.00 mag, 8.3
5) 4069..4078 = 0.01 mag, 8.55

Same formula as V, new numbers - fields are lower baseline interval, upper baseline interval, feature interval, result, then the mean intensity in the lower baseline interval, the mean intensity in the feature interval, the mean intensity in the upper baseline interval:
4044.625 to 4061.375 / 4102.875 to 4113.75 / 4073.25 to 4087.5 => -0.6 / 8.7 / 8.1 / 6.78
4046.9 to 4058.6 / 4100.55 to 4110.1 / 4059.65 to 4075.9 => -0.1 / 8.69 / 8.35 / 7.28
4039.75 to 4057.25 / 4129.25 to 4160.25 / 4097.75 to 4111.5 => 2.1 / 8.72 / 7.11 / 8.18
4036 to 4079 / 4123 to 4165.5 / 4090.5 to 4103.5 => 1.4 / 8.53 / 7.49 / 8.25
